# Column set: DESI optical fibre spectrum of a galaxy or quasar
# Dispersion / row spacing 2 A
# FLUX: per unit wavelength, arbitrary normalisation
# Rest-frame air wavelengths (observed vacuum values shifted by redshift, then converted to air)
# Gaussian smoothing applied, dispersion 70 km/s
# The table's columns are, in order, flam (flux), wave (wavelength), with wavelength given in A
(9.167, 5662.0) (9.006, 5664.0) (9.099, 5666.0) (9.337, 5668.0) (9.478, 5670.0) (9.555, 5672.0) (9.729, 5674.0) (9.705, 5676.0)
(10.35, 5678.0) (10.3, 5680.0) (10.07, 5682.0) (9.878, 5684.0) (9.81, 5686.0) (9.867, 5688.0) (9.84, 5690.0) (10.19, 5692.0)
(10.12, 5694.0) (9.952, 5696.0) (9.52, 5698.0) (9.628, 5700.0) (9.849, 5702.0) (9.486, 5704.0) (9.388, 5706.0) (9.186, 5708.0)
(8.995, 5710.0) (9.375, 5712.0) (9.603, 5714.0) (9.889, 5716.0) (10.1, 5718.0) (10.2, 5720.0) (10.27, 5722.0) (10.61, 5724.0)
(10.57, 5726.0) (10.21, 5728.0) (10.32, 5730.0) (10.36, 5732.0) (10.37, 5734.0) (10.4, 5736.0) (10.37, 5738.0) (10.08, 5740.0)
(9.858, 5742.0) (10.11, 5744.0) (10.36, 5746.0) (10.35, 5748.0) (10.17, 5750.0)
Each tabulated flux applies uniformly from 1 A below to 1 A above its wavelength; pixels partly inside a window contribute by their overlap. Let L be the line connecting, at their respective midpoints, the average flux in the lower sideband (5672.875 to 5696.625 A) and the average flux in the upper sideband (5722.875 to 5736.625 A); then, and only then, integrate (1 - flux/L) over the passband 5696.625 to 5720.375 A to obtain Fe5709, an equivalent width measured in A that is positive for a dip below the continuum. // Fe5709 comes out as 1.43 A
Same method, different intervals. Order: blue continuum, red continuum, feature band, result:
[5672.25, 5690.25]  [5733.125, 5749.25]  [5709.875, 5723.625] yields 0.3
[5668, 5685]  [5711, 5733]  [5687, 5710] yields 0.7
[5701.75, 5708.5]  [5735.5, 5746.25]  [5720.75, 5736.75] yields -0.7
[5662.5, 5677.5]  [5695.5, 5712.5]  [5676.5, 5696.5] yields -1.2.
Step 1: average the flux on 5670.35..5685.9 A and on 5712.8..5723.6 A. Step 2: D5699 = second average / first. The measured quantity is 1.01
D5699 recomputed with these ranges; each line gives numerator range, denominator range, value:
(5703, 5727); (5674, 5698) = 0.98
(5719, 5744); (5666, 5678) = 1.07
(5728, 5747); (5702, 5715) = 1.09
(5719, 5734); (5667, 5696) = 1.05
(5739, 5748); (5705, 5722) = 1.05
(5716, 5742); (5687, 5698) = 1.03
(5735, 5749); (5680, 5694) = 1.02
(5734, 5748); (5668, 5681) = 1.04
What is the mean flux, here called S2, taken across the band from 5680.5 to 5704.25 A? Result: 9.87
